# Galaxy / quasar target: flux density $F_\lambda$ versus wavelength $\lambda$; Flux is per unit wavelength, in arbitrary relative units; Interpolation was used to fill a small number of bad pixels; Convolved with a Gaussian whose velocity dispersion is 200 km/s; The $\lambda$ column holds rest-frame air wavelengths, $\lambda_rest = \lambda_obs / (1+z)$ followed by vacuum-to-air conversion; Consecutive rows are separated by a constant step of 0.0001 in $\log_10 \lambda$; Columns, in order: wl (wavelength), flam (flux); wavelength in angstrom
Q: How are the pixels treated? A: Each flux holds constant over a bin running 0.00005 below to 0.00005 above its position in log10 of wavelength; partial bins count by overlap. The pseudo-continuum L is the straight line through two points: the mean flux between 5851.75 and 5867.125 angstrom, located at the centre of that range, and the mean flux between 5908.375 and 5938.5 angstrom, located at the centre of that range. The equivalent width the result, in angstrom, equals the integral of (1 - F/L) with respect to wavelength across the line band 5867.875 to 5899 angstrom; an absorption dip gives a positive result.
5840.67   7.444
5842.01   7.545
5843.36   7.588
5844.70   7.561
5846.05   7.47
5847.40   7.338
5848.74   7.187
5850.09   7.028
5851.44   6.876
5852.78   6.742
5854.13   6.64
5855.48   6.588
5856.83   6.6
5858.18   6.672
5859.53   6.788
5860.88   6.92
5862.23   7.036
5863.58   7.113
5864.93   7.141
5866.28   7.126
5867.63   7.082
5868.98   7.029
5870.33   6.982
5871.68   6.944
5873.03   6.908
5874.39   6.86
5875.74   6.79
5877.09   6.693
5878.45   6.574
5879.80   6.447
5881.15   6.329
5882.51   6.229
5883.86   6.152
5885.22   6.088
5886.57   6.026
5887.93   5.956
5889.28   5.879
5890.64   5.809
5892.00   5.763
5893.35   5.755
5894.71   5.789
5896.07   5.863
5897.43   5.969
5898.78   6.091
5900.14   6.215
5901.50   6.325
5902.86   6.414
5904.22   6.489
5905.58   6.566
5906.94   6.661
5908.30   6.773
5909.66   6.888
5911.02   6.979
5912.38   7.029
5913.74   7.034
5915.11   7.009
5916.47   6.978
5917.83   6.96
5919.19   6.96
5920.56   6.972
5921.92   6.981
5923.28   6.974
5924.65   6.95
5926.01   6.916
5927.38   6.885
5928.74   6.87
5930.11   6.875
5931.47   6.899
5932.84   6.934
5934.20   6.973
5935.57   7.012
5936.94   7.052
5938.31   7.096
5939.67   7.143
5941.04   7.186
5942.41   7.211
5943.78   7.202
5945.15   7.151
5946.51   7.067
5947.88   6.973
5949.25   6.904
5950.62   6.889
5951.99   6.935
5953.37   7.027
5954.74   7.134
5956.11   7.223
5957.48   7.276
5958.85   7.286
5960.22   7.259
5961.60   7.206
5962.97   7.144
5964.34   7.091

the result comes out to 2.61 angstrom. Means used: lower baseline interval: 6.85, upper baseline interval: 6.96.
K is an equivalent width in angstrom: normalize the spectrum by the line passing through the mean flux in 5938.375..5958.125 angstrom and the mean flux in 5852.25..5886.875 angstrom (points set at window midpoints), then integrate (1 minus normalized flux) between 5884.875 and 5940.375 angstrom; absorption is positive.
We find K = 2.6 angstrom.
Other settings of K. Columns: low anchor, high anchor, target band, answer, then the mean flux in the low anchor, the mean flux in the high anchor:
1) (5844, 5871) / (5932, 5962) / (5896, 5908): 1.2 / 7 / 7.09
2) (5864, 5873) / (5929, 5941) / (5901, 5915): 0.6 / 7.05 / 7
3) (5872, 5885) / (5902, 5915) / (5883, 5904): 2.0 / 6.55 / 6.76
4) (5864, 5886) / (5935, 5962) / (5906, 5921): 0.0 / 6.71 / 7.11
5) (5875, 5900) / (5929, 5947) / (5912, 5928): -0.6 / 6.13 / 7.06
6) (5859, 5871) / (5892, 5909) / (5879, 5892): 0.9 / 7.03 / 6.23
